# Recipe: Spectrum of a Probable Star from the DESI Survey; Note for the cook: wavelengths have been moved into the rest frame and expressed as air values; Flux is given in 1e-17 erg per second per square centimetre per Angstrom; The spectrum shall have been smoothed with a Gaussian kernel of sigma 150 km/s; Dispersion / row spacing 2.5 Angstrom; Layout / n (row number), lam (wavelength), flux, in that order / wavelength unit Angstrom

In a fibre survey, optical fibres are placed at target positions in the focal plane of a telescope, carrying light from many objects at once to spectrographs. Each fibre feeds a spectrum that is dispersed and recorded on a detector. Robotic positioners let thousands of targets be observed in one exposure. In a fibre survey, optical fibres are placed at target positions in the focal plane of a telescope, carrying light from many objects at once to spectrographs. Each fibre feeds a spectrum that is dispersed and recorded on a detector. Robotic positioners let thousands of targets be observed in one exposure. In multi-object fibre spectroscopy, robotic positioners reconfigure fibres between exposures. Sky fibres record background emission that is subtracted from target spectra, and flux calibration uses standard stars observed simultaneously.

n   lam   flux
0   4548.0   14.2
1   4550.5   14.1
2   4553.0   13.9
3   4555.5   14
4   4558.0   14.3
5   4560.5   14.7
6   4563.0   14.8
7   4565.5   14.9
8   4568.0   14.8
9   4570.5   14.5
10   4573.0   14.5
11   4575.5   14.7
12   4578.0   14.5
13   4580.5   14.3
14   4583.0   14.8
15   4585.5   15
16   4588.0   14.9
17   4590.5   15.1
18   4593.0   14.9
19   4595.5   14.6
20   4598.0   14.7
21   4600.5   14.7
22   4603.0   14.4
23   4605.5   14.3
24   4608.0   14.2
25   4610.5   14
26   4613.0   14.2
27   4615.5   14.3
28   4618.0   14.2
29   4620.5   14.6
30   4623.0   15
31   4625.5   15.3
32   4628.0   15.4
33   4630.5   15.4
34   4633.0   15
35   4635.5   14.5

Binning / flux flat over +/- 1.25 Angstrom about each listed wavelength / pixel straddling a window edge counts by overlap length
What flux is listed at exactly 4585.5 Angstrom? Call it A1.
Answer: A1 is 15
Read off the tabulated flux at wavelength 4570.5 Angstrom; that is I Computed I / 14.5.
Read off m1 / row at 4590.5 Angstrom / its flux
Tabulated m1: 15.1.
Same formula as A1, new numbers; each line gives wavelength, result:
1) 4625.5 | 15.3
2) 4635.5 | 14.5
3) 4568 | 14.8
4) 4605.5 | 14.3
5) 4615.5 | 14.3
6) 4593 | 14.9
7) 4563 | 14.8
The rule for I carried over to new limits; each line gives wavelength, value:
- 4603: 14.4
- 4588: 14.9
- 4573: 14.5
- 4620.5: 14.6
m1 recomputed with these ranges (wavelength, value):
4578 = 14.5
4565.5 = 14.9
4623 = 15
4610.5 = 14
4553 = 13.9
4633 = 15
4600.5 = 14.7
